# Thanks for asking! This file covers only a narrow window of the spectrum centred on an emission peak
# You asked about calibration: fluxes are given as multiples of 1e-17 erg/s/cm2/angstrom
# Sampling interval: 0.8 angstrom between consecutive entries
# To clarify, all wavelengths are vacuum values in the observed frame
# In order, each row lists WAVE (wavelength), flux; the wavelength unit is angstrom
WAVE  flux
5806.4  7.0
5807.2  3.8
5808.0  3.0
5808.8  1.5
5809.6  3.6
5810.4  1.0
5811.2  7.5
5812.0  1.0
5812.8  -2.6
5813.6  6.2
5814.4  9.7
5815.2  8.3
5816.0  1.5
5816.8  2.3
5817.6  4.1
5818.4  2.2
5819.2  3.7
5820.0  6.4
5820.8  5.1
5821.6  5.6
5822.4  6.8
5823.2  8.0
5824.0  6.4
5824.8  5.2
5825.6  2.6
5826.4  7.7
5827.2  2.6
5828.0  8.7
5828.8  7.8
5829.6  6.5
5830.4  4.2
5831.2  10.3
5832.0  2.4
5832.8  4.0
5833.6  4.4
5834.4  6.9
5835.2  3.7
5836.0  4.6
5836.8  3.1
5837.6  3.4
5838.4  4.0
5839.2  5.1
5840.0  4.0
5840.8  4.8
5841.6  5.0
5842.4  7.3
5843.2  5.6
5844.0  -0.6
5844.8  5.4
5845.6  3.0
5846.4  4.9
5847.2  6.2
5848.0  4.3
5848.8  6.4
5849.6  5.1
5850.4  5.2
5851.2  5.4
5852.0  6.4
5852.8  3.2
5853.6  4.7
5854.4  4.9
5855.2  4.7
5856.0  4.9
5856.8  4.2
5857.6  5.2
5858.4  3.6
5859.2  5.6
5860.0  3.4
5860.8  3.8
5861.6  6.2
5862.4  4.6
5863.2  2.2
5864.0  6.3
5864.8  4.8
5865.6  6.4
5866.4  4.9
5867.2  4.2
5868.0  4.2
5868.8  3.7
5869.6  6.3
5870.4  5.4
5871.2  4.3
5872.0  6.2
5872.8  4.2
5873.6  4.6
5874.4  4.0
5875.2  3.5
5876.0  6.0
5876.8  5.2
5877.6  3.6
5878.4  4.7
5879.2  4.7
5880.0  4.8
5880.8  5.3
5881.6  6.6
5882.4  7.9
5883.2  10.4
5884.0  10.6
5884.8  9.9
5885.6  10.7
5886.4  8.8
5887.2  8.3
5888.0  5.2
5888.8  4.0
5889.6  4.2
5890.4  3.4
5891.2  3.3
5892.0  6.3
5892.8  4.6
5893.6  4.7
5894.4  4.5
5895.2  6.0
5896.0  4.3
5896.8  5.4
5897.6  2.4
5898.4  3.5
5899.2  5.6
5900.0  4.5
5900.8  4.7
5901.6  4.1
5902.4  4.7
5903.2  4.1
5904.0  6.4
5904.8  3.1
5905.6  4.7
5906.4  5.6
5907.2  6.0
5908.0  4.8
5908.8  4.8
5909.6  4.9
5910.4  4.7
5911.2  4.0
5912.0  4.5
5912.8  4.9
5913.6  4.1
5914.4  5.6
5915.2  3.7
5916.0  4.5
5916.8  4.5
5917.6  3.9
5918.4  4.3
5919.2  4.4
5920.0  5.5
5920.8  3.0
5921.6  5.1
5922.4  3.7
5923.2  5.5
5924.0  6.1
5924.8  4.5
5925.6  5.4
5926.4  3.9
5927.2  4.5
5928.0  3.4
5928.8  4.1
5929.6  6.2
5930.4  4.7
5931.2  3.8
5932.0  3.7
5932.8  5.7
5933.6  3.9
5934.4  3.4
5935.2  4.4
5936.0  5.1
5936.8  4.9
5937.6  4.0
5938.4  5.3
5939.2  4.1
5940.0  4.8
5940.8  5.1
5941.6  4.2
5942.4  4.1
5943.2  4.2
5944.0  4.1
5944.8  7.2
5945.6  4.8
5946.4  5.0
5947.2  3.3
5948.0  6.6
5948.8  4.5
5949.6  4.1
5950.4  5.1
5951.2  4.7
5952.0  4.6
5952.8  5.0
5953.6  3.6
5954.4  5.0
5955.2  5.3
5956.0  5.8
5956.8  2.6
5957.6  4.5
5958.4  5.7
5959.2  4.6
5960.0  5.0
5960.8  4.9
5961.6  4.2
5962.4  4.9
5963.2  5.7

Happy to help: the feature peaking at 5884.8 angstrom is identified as [O III] 5007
